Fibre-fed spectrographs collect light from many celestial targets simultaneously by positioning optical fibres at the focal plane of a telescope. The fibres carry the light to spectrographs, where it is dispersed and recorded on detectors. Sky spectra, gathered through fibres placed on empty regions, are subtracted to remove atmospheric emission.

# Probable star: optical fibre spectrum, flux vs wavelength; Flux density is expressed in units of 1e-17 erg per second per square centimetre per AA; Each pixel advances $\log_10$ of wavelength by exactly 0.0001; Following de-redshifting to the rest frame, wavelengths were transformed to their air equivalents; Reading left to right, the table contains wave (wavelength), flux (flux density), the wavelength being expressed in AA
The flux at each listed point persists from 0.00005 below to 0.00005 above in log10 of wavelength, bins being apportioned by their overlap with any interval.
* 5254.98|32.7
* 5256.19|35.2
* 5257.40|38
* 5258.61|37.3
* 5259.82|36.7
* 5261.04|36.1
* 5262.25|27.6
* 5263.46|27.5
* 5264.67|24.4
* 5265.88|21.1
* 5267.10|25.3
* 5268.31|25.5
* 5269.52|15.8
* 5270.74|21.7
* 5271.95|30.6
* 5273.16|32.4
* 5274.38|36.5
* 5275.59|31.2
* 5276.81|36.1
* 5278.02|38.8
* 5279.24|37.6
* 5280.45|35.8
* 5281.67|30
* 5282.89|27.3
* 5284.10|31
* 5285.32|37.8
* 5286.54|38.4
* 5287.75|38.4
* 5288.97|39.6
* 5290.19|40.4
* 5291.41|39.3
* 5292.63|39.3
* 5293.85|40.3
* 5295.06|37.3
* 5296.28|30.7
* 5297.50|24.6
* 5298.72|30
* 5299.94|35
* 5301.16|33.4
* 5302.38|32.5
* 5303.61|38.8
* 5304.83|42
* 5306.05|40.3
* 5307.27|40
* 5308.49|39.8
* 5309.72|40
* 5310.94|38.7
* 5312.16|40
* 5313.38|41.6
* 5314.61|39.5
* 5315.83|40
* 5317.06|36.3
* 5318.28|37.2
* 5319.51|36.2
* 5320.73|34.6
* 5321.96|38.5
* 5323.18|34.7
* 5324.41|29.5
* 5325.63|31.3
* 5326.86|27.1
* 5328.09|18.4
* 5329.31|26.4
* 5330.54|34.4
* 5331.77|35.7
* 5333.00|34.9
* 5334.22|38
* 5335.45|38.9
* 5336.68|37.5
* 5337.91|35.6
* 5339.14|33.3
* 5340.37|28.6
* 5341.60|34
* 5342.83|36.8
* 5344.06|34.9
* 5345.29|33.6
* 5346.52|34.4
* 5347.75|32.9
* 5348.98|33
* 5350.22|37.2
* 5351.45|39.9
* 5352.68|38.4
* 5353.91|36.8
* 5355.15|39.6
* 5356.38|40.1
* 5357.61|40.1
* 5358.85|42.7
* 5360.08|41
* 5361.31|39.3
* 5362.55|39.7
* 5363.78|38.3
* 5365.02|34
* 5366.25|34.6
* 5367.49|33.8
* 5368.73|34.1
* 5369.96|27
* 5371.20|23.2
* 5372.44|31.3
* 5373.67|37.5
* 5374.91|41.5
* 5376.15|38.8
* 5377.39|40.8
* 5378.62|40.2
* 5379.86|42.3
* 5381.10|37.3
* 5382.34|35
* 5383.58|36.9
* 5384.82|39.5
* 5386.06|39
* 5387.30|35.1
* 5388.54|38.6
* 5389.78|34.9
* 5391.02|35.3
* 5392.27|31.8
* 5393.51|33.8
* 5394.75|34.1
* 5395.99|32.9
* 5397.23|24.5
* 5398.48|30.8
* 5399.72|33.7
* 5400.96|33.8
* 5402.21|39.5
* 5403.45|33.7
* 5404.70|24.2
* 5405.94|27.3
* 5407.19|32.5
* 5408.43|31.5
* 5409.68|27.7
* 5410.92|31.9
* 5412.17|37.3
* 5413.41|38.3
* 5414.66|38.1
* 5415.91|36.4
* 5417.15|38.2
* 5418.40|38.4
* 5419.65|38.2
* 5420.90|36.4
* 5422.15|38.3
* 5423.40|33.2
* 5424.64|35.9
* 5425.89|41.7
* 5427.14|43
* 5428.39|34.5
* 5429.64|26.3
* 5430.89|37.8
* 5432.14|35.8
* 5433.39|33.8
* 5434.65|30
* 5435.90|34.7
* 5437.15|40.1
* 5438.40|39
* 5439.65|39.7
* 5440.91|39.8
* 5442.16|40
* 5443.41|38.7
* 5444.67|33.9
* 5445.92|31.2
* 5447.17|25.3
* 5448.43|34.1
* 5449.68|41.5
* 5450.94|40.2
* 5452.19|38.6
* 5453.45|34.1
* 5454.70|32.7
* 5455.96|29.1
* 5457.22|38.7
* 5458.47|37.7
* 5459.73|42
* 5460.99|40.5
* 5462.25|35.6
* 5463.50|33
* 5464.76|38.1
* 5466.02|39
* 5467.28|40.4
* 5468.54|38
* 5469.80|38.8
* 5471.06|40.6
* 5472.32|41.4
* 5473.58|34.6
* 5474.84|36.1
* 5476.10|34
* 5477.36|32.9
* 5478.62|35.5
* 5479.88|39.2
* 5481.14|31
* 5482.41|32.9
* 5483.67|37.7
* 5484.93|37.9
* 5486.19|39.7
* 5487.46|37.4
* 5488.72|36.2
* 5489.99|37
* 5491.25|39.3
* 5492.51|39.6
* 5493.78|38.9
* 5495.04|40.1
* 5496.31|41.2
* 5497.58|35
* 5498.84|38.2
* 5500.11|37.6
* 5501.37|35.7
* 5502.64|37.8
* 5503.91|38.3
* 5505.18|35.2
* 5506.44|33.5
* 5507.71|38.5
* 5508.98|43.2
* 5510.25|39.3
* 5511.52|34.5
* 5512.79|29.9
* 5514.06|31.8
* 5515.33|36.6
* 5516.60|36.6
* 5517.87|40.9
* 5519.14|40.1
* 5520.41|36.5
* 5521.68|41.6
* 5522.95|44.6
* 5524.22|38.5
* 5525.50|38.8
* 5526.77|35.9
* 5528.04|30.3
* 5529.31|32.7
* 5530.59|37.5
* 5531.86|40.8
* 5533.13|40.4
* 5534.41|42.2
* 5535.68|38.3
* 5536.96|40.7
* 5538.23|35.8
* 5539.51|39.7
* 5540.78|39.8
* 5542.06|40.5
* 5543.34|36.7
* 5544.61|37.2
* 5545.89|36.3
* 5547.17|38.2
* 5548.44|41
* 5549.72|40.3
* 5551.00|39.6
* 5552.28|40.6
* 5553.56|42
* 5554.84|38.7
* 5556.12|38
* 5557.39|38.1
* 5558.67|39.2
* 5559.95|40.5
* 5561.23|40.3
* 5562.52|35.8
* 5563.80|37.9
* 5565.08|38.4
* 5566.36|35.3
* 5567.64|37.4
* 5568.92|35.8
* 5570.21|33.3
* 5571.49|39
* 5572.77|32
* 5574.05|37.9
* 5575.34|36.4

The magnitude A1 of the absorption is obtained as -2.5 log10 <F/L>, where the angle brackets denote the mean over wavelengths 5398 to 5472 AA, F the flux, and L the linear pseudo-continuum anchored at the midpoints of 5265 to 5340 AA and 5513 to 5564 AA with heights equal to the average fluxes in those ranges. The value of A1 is 0.02 mag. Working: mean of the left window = 34.3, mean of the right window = 38.5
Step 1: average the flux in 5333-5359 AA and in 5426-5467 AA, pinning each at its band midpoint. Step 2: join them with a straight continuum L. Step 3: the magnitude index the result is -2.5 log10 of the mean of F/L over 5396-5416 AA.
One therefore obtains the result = 0.121 mag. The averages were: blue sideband 36.3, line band 32.5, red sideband 36.3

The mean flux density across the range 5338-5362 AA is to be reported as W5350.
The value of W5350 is 36.7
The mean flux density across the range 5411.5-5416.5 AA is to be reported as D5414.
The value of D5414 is 37.5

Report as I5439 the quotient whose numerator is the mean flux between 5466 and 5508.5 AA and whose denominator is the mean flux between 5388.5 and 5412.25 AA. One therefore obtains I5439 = 1.16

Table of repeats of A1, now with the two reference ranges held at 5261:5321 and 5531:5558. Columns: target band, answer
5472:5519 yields 0.041 mag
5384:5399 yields 0.062 mag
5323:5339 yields 0.084 mag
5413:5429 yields -0.026 mag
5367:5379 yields 0.036 mag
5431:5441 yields 0.020 mag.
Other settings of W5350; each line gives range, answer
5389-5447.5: 34.7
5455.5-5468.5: 37.5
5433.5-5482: 36.5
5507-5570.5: 38.1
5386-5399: 33.5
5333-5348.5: 34.9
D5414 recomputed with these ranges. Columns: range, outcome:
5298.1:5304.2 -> 33.9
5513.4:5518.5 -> 36.4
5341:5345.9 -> 34.8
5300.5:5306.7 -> 37.4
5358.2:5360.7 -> 41.9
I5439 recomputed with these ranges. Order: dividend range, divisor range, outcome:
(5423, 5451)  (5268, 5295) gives 1.06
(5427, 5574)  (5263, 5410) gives 1.08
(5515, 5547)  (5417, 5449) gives 1.06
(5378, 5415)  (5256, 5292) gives 1.06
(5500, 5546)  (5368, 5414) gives 1.10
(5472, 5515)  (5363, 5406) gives 1.06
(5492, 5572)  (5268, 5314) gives 1.09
